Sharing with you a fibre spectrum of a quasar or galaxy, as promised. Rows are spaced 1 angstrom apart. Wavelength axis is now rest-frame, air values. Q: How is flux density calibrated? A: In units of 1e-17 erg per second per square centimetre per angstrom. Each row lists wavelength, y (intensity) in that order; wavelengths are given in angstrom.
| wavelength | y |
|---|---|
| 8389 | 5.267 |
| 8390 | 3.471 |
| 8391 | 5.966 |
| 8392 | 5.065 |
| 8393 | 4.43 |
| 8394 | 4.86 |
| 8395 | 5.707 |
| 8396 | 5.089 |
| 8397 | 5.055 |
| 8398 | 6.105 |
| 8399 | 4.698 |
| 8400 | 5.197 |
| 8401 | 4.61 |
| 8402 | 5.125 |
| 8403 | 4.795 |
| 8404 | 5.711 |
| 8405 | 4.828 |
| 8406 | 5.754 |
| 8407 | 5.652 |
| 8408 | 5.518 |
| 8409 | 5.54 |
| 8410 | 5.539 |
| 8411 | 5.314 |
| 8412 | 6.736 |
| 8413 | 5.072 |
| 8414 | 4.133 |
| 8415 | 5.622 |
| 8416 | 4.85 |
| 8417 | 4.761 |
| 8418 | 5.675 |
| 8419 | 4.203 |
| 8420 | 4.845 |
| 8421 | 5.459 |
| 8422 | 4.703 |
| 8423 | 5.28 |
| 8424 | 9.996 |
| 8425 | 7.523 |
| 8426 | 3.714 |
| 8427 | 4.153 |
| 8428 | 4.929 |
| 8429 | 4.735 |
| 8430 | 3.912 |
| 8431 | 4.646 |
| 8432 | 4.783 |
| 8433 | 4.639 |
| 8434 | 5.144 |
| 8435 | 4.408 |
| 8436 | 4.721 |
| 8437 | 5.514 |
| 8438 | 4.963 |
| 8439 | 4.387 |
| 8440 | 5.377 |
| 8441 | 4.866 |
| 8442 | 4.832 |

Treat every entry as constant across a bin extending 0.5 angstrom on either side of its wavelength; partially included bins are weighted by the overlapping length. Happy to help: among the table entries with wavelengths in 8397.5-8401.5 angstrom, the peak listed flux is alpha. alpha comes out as 6.105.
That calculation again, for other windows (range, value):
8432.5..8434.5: 5.144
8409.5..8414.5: 6.736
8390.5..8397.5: 5.966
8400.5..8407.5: 5.754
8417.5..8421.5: 5.675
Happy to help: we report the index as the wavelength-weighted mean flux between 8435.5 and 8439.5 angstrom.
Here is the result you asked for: 4.9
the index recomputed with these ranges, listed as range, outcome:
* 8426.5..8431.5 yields 4.47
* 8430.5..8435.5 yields 4.72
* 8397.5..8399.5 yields 5.4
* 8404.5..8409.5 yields 5.46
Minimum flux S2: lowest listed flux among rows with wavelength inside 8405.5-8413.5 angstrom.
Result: 5.072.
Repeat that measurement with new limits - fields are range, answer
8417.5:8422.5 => 4.203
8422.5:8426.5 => 3.714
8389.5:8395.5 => 3.471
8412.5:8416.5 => 4.133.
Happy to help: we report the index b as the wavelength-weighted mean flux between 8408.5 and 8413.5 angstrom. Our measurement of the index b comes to 5.64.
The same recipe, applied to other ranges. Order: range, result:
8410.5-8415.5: 5.38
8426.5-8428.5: 4.54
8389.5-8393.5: 4.73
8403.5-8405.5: 5.27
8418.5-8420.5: 4.52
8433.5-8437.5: 4.95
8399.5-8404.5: 5.09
